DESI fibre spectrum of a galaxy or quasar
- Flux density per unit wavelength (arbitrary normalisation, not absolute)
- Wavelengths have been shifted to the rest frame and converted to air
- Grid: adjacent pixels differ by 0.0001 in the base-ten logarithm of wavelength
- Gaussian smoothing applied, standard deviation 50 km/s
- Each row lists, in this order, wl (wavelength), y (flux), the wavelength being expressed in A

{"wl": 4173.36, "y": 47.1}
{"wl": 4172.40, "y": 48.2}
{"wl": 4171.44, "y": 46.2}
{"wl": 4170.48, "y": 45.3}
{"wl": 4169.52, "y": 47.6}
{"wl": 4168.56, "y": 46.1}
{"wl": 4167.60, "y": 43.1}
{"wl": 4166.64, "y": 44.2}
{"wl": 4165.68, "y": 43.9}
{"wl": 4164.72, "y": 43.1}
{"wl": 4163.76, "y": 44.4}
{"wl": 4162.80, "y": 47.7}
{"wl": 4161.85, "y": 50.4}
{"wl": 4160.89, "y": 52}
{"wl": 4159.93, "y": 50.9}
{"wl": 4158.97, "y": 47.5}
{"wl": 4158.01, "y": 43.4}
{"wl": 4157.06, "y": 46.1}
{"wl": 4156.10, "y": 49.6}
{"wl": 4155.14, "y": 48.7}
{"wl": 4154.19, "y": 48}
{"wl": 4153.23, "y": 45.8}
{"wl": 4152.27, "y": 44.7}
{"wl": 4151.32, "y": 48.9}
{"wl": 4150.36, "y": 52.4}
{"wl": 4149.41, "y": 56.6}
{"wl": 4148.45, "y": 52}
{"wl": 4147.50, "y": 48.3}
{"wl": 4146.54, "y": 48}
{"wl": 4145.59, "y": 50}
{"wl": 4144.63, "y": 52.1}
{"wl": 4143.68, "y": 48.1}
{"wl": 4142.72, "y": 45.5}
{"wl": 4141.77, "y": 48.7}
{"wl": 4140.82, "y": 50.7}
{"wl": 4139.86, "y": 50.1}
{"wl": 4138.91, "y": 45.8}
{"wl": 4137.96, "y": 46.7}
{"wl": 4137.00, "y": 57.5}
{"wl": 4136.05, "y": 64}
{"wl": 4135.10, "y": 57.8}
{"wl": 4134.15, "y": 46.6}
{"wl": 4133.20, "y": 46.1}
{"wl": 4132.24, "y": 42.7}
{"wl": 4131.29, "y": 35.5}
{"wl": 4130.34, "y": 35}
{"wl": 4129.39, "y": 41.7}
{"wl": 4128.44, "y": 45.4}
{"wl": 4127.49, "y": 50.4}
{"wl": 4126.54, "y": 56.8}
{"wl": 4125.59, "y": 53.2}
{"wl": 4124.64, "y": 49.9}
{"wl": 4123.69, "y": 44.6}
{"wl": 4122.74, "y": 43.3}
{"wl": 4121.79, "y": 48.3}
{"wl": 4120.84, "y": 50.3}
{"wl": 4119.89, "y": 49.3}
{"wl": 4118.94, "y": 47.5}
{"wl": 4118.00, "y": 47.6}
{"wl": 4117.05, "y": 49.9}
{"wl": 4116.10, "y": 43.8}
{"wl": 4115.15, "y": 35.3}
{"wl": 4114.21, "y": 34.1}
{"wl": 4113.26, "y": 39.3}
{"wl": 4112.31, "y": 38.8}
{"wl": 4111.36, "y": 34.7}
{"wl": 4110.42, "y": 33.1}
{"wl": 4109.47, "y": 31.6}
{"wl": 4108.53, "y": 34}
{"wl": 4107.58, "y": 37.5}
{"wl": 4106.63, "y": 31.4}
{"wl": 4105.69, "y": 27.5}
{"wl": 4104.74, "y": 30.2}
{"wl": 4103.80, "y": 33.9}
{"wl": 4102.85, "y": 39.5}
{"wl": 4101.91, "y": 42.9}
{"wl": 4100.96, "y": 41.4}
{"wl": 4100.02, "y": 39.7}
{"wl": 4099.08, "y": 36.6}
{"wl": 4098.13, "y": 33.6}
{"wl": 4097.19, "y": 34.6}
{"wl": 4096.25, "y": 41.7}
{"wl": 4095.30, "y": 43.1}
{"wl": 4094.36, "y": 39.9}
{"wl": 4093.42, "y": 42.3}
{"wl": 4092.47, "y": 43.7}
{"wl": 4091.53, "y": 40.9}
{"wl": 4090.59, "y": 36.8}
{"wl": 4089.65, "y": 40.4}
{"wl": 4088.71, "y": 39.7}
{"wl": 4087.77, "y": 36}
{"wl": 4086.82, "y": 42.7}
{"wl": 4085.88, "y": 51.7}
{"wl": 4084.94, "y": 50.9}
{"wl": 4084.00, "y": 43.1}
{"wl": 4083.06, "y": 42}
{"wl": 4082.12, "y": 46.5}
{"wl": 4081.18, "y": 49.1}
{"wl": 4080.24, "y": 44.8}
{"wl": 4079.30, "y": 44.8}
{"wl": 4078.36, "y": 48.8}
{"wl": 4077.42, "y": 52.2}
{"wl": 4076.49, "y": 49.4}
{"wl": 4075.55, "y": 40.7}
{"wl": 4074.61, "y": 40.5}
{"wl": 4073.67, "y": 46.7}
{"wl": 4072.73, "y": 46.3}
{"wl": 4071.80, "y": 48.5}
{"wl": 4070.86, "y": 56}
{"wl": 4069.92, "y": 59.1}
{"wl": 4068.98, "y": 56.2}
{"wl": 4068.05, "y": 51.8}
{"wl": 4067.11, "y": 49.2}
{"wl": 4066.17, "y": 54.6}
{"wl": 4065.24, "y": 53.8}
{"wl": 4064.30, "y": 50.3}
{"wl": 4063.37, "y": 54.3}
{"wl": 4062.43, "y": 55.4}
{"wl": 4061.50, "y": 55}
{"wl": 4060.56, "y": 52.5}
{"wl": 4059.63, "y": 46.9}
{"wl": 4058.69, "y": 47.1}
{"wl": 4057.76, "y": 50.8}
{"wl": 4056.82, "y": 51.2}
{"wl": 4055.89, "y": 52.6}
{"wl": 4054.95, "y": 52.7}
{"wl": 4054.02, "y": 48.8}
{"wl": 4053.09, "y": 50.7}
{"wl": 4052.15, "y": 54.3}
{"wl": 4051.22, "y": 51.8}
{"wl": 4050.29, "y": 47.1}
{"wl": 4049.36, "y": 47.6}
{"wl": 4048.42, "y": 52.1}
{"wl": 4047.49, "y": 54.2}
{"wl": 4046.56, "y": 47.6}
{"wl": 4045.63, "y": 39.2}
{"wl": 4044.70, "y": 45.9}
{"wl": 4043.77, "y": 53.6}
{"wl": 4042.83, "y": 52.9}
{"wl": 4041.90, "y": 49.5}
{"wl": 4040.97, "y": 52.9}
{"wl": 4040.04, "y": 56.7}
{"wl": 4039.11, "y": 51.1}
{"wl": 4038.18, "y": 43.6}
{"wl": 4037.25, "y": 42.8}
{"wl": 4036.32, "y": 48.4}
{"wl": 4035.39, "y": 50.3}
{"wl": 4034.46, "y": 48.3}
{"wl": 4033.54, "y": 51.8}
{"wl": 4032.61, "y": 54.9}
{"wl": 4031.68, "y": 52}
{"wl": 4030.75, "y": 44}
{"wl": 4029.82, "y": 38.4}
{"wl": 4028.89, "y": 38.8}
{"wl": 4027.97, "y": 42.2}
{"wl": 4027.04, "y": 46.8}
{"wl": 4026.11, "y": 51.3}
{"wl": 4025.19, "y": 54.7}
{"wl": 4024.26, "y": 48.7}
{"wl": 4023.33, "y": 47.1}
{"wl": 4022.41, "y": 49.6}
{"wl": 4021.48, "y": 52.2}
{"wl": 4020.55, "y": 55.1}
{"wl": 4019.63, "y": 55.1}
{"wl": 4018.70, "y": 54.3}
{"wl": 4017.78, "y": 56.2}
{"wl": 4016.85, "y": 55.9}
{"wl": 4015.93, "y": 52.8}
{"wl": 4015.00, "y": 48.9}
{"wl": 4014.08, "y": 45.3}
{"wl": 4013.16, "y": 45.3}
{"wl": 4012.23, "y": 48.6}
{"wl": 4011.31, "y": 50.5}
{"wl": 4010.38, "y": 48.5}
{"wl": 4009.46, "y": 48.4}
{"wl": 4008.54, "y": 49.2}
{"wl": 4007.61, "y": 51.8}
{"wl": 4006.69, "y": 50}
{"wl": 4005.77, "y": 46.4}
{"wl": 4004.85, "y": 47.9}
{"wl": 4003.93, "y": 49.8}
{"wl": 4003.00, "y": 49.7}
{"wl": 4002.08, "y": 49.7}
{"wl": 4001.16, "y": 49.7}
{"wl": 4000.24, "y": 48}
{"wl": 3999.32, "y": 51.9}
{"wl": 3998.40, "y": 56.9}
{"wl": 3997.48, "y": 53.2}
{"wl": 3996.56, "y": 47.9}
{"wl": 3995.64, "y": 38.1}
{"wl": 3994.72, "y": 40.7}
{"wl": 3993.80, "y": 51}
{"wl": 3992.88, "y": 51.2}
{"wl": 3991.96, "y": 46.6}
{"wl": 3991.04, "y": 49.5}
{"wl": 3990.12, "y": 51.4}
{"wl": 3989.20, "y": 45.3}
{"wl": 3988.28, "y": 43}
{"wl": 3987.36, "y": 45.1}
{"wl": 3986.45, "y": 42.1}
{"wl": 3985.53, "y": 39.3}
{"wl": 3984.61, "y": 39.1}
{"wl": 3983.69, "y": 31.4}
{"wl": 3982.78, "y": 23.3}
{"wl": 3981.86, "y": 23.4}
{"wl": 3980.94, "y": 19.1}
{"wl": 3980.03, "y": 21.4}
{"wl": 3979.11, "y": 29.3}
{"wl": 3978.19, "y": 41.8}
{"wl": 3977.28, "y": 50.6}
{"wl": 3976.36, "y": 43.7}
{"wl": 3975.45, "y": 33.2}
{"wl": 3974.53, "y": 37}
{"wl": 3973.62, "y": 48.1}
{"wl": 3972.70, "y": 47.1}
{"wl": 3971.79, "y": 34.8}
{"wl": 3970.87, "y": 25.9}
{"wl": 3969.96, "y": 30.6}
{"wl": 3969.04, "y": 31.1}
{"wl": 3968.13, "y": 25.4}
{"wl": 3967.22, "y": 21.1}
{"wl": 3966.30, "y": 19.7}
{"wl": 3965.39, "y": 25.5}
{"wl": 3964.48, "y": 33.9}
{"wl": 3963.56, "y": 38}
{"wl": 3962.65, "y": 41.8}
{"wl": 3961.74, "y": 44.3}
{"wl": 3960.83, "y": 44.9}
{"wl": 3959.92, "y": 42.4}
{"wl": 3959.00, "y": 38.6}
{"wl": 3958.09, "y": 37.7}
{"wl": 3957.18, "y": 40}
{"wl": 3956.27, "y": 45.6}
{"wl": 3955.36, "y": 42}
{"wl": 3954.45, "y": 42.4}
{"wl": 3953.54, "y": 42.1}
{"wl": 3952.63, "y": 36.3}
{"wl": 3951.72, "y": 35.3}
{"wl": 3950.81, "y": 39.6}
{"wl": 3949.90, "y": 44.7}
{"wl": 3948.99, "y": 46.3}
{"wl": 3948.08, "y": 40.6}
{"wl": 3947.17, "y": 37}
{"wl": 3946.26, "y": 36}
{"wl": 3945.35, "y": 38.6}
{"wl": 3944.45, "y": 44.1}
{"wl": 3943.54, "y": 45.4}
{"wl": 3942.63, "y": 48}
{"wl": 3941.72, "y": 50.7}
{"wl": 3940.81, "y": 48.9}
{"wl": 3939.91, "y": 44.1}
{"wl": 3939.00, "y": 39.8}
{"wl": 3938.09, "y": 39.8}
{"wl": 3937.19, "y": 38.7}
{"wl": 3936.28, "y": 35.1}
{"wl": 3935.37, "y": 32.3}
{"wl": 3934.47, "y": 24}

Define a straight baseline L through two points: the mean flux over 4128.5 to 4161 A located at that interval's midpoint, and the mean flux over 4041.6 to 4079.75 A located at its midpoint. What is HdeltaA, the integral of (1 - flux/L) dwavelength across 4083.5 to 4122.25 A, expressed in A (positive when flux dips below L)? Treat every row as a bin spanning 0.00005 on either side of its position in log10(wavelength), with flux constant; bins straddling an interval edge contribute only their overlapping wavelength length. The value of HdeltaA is 7.3 A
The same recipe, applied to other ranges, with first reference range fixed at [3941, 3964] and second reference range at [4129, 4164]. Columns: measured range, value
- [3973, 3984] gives 2.30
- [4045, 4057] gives -1.26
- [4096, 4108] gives 2.77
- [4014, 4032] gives -2.18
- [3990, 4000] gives -1.30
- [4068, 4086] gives -0.89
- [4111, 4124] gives 1.11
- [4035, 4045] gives -1.13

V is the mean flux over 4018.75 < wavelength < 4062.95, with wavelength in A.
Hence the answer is 49.8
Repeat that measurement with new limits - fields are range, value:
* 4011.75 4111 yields 46.7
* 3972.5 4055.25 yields 46.8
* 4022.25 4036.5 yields 47.9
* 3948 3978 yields 37.9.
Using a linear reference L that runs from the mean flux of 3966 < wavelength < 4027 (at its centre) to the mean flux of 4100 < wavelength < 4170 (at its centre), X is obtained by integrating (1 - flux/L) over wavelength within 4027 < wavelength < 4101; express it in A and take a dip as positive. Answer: -4.68 A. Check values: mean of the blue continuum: 43.9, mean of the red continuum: 45.2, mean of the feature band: 47.4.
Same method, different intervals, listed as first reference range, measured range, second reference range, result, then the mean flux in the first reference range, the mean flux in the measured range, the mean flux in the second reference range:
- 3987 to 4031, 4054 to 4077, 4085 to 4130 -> -3.3 A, 48.8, 50.9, 41.2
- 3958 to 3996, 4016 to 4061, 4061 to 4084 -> -4.6 A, 37.3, 49.9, 49.7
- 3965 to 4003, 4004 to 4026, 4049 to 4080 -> -3.5 A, 39.3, 50.6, 50.5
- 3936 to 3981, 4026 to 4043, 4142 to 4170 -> -2.5 A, 38.3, 48.1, 47.9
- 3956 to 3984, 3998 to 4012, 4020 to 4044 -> -2.3 A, 34.5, 49.9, 49.1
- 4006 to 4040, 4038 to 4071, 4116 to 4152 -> -1.5 A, 49.3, 51.4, 48.7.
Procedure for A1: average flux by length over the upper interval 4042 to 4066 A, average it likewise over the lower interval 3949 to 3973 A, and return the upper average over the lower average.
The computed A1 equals 1.38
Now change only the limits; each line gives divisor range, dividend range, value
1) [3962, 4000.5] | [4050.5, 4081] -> 1.31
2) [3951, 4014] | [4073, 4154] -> 1.07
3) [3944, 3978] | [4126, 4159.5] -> 1.28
